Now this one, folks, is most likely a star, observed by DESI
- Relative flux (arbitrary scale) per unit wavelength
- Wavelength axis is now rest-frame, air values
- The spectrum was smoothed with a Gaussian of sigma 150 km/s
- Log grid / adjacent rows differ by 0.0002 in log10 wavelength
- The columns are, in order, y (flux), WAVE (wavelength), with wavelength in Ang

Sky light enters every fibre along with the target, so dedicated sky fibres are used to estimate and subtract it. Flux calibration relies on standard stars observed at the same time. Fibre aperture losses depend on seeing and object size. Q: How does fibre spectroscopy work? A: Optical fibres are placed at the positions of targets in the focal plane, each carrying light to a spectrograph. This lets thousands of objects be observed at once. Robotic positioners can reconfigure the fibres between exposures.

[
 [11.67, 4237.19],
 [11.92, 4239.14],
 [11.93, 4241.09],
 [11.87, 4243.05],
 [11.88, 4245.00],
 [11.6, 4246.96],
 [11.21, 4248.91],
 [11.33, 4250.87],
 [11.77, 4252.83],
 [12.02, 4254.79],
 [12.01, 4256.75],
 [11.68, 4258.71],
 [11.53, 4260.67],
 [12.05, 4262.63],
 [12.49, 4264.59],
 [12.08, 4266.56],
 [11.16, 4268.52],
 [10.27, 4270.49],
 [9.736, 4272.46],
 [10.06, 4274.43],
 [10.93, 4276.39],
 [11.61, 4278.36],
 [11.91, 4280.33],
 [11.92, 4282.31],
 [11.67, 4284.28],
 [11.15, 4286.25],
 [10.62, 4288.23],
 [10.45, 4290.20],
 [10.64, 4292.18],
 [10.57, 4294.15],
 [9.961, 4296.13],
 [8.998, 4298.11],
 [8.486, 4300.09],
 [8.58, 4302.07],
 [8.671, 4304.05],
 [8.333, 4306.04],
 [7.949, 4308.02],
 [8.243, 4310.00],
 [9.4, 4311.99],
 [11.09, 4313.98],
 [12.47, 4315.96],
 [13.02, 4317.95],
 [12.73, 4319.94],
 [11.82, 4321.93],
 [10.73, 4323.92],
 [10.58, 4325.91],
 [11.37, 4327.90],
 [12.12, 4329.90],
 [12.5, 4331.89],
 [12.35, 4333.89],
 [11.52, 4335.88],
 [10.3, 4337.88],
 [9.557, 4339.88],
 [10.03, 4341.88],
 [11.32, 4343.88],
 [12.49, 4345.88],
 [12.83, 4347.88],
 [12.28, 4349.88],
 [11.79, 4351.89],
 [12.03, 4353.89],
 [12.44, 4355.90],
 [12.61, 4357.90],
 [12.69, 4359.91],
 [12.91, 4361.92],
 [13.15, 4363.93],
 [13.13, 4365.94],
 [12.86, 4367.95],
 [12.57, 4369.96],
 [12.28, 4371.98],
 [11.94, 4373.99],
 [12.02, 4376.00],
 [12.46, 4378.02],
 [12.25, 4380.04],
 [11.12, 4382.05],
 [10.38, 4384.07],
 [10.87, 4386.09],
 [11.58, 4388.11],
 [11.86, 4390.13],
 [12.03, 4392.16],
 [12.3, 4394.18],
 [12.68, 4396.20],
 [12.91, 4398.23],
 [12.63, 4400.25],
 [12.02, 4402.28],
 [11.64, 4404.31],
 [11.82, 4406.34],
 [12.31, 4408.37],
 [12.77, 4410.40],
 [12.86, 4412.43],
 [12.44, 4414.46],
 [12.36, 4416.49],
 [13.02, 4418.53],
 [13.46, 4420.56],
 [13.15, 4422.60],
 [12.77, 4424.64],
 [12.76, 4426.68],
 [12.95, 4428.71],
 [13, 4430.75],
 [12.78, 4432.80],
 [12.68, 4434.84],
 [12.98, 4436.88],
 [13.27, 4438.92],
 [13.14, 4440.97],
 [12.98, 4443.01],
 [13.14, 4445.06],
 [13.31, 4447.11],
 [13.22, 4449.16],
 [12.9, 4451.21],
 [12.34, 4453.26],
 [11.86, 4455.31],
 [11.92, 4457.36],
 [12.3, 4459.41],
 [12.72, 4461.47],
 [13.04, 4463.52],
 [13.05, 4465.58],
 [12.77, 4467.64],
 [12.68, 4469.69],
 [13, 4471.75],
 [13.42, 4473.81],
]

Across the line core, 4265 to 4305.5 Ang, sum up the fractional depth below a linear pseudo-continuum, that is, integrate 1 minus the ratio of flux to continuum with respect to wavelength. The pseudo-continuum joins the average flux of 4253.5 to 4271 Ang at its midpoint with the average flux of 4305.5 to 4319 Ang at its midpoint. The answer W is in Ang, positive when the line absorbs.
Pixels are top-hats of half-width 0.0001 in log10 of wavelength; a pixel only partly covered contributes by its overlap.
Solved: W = 2.0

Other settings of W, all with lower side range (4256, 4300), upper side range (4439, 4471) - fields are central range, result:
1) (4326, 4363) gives -0.4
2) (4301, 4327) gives 2.5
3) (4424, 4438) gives -0.4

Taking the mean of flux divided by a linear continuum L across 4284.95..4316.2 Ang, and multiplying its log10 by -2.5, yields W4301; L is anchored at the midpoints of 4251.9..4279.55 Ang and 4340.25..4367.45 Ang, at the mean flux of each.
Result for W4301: 0.21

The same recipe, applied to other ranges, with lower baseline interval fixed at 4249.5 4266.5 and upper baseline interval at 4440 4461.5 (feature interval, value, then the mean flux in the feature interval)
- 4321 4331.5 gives 0.071 mag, 11.4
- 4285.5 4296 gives 0.133 mag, 10.6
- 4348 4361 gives -0.005 mag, 12.3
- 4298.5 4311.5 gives 0.387 mag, 8.44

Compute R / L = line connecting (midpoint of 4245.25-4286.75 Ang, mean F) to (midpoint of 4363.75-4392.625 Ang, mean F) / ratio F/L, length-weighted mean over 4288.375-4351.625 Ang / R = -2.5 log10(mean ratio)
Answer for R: 0.10 mag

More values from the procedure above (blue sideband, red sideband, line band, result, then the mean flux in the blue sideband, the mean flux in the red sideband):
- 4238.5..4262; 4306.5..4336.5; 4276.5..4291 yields 0.013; 11.7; 11.1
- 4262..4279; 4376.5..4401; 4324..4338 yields -0.003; 11.1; 11.9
